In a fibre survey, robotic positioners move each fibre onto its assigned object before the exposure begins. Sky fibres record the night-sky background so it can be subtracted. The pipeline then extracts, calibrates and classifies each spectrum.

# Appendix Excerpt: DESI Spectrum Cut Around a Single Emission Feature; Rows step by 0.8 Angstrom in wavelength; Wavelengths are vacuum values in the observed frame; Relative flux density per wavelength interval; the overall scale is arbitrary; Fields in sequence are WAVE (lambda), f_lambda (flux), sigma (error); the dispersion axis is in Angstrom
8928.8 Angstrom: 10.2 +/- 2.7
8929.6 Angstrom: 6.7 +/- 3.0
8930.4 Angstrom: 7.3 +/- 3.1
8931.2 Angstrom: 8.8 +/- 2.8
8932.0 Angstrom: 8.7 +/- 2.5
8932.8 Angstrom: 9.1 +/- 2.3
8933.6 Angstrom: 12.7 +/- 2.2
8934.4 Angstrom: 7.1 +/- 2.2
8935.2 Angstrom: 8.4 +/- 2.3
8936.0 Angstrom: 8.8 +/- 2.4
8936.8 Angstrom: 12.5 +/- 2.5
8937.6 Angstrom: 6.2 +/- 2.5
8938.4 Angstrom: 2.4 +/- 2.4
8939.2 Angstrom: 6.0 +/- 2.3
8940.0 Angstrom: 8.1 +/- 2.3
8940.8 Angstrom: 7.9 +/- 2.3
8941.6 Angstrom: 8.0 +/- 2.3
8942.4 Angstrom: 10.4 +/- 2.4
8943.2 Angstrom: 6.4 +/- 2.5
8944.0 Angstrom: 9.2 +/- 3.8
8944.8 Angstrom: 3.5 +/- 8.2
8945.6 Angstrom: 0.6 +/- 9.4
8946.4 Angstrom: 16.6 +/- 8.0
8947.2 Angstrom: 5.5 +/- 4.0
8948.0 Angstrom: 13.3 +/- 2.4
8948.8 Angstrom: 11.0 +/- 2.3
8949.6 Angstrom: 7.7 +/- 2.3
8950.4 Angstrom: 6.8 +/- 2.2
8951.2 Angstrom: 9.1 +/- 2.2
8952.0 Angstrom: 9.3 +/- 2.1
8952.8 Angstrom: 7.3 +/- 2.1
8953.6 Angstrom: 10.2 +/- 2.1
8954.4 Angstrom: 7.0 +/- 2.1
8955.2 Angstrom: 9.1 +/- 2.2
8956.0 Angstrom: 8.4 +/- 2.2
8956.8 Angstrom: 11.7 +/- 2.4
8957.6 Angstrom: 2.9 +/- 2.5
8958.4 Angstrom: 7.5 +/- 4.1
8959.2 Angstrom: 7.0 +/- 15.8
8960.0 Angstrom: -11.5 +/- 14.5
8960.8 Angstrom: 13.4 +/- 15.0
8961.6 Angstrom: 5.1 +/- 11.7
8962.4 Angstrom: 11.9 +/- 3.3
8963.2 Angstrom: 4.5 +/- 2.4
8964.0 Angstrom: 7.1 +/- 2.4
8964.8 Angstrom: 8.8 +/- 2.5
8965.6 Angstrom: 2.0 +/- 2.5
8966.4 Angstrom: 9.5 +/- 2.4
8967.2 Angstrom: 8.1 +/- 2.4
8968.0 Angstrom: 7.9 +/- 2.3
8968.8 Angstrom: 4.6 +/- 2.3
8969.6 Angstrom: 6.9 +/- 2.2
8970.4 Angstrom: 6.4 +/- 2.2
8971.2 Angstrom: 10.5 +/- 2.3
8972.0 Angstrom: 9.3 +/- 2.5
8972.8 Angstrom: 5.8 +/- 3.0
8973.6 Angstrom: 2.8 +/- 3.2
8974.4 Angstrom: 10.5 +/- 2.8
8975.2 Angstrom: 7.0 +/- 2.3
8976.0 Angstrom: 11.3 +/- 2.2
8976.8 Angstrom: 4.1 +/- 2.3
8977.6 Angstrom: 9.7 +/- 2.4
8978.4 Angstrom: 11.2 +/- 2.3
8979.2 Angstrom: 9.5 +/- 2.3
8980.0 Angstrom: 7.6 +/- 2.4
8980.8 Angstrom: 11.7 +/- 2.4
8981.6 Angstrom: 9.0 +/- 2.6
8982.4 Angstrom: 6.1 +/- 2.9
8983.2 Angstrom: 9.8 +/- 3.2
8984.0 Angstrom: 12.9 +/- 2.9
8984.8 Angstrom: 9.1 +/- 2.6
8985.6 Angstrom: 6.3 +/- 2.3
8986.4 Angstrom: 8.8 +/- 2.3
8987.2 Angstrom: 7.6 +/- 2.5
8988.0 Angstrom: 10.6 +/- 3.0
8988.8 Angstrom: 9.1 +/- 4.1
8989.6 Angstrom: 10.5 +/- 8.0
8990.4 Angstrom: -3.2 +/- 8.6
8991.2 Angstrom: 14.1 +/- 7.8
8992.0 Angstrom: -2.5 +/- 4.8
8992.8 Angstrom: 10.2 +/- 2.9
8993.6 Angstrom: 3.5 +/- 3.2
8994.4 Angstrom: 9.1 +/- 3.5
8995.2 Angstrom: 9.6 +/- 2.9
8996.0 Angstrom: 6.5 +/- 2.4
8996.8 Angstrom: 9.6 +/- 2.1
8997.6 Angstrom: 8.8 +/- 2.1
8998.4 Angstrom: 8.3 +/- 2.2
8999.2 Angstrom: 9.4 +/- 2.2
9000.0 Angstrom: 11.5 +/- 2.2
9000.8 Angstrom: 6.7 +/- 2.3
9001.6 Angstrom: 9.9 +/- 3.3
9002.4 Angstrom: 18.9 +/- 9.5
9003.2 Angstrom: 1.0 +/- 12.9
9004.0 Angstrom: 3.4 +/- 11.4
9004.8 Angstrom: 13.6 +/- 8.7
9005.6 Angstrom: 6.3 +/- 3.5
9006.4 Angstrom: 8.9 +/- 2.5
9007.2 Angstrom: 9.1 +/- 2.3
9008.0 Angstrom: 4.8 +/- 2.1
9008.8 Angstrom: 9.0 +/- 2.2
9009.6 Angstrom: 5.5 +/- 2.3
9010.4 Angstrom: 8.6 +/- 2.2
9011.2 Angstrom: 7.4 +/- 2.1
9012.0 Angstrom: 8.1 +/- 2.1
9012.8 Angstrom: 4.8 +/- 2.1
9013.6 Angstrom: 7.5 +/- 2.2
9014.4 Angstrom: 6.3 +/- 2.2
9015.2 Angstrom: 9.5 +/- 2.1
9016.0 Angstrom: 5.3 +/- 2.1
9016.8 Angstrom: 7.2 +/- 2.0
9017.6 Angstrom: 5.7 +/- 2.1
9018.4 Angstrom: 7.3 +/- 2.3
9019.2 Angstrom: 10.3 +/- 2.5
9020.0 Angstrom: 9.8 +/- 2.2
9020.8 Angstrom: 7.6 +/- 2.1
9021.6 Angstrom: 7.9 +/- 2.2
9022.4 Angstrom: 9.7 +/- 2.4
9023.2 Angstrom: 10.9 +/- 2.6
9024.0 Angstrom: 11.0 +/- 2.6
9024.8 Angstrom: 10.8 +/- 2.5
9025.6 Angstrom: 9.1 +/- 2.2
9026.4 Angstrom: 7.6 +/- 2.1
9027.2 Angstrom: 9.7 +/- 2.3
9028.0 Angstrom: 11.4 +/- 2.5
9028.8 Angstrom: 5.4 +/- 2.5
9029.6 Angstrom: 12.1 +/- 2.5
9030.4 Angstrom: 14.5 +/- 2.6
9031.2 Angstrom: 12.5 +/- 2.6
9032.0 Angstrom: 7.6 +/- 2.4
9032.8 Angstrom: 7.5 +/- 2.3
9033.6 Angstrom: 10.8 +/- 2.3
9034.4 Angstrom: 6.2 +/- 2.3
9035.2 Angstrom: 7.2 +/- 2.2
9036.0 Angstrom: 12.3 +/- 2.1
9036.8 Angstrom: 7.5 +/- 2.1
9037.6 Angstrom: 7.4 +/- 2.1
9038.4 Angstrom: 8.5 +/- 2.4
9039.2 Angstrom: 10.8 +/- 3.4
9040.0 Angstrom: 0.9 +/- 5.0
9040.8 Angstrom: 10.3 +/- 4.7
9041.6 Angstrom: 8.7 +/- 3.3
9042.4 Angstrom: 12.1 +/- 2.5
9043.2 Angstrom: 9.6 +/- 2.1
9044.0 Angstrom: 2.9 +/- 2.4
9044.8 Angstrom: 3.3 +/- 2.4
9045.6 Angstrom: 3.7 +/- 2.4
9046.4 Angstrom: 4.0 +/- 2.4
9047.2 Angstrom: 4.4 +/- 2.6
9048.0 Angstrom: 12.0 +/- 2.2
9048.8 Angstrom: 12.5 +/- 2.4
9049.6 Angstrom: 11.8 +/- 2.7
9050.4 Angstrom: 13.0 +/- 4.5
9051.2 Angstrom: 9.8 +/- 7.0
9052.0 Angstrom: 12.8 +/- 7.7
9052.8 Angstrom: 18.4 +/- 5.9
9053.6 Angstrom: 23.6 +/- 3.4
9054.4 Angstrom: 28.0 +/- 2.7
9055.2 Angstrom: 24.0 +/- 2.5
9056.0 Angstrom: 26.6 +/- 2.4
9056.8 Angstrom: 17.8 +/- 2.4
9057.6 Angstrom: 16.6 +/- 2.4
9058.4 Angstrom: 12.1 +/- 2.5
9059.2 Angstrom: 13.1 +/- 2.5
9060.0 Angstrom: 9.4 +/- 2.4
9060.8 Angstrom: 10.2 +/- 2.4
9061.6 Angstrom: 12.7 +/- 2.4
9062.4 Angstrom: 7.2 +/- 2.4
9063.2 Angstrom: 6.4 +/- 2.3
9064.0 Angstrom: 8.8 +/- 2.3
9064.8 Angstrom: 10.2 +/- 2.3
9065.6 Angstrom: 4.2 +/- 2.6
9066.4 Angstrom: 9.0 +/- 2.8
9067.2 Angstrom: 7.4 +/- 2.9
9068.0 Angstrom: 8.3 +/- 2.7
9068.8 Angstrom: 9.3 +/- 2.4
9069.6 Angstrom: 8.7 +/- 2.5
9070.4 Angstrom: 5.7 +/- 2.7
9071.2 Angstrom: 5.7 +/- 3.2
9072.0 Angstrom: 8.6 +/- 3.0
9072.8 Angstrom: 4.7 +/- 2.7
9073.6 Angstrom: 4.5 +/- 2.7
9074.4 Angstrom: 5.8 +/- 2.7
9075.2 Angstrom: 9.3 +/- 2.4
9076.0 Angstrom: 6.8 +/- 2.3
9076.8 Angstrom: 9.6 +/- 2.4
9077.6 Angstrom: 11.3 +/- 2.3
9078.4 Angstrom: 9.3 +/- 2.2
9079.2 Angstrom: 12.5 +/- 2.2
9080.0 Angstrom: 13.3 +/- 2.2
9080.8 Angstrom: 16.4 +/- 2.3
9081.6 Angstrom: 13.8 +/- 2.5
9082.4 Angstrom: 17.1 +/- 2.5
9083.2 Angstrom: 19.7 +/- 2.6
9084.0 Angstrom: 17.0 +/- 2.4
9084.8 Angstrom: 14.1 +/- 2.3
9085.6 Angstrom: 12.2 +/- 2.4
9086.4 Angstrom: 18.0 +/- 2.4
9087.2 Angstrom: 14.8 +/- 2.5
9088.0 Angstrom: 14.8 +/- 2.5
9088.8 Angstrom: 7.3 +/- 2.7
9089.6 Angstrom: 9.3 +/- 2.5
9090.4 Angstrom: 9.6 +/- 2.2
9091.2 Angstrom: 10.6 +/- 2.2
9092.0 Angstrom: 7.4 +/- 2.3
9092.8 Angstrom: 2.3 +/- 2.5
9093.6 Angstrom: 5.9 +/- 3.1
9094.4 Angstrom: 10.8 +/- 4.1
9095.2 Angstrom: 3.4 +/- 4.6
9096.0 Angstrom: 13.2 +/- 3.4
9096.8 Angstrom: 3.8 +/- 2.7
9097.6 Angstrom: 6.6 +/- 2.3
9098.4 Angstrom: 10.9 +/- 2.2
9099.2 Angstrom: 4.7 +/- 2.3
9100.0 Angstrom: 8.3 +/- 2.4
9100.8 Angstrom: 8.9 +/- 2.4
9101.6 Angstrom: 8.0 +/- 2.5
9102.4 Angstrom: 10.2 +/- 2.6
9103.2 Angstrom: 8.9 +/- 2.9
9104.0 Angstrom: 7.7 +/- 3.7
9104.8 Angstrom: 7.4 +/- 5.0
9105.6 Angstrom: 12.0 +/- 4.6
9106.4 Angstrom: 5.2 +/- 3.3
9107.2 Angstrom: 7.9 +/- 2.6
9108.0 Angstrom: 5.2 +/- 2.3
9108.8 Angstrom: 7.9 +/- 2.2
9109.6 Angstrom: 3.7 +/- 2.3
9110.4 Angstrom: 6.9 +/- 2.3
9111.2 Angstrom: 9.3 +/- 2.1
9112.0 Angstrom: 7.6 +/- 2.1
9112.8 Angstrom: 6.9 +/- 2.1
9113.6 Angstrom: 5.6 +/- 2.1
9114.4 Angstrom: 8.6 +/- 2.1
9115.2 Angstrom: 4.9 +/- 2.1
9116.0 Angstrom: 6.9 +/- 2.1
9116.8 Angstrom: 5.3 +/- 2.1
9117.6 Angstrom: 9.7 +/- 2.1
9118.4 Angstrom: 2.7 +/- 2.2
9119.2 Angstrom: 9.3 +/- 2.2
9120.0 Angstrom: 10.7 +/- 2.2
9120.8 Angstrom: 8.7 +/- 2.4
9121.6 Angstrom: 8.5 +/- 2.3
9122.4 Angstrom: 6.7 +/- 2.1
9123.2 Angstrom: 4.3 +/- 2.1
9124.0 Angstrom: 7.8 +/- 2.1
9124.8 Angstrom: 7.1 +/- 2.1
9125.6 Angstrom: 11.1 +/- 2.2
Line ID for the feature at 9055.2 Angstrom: Halpha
